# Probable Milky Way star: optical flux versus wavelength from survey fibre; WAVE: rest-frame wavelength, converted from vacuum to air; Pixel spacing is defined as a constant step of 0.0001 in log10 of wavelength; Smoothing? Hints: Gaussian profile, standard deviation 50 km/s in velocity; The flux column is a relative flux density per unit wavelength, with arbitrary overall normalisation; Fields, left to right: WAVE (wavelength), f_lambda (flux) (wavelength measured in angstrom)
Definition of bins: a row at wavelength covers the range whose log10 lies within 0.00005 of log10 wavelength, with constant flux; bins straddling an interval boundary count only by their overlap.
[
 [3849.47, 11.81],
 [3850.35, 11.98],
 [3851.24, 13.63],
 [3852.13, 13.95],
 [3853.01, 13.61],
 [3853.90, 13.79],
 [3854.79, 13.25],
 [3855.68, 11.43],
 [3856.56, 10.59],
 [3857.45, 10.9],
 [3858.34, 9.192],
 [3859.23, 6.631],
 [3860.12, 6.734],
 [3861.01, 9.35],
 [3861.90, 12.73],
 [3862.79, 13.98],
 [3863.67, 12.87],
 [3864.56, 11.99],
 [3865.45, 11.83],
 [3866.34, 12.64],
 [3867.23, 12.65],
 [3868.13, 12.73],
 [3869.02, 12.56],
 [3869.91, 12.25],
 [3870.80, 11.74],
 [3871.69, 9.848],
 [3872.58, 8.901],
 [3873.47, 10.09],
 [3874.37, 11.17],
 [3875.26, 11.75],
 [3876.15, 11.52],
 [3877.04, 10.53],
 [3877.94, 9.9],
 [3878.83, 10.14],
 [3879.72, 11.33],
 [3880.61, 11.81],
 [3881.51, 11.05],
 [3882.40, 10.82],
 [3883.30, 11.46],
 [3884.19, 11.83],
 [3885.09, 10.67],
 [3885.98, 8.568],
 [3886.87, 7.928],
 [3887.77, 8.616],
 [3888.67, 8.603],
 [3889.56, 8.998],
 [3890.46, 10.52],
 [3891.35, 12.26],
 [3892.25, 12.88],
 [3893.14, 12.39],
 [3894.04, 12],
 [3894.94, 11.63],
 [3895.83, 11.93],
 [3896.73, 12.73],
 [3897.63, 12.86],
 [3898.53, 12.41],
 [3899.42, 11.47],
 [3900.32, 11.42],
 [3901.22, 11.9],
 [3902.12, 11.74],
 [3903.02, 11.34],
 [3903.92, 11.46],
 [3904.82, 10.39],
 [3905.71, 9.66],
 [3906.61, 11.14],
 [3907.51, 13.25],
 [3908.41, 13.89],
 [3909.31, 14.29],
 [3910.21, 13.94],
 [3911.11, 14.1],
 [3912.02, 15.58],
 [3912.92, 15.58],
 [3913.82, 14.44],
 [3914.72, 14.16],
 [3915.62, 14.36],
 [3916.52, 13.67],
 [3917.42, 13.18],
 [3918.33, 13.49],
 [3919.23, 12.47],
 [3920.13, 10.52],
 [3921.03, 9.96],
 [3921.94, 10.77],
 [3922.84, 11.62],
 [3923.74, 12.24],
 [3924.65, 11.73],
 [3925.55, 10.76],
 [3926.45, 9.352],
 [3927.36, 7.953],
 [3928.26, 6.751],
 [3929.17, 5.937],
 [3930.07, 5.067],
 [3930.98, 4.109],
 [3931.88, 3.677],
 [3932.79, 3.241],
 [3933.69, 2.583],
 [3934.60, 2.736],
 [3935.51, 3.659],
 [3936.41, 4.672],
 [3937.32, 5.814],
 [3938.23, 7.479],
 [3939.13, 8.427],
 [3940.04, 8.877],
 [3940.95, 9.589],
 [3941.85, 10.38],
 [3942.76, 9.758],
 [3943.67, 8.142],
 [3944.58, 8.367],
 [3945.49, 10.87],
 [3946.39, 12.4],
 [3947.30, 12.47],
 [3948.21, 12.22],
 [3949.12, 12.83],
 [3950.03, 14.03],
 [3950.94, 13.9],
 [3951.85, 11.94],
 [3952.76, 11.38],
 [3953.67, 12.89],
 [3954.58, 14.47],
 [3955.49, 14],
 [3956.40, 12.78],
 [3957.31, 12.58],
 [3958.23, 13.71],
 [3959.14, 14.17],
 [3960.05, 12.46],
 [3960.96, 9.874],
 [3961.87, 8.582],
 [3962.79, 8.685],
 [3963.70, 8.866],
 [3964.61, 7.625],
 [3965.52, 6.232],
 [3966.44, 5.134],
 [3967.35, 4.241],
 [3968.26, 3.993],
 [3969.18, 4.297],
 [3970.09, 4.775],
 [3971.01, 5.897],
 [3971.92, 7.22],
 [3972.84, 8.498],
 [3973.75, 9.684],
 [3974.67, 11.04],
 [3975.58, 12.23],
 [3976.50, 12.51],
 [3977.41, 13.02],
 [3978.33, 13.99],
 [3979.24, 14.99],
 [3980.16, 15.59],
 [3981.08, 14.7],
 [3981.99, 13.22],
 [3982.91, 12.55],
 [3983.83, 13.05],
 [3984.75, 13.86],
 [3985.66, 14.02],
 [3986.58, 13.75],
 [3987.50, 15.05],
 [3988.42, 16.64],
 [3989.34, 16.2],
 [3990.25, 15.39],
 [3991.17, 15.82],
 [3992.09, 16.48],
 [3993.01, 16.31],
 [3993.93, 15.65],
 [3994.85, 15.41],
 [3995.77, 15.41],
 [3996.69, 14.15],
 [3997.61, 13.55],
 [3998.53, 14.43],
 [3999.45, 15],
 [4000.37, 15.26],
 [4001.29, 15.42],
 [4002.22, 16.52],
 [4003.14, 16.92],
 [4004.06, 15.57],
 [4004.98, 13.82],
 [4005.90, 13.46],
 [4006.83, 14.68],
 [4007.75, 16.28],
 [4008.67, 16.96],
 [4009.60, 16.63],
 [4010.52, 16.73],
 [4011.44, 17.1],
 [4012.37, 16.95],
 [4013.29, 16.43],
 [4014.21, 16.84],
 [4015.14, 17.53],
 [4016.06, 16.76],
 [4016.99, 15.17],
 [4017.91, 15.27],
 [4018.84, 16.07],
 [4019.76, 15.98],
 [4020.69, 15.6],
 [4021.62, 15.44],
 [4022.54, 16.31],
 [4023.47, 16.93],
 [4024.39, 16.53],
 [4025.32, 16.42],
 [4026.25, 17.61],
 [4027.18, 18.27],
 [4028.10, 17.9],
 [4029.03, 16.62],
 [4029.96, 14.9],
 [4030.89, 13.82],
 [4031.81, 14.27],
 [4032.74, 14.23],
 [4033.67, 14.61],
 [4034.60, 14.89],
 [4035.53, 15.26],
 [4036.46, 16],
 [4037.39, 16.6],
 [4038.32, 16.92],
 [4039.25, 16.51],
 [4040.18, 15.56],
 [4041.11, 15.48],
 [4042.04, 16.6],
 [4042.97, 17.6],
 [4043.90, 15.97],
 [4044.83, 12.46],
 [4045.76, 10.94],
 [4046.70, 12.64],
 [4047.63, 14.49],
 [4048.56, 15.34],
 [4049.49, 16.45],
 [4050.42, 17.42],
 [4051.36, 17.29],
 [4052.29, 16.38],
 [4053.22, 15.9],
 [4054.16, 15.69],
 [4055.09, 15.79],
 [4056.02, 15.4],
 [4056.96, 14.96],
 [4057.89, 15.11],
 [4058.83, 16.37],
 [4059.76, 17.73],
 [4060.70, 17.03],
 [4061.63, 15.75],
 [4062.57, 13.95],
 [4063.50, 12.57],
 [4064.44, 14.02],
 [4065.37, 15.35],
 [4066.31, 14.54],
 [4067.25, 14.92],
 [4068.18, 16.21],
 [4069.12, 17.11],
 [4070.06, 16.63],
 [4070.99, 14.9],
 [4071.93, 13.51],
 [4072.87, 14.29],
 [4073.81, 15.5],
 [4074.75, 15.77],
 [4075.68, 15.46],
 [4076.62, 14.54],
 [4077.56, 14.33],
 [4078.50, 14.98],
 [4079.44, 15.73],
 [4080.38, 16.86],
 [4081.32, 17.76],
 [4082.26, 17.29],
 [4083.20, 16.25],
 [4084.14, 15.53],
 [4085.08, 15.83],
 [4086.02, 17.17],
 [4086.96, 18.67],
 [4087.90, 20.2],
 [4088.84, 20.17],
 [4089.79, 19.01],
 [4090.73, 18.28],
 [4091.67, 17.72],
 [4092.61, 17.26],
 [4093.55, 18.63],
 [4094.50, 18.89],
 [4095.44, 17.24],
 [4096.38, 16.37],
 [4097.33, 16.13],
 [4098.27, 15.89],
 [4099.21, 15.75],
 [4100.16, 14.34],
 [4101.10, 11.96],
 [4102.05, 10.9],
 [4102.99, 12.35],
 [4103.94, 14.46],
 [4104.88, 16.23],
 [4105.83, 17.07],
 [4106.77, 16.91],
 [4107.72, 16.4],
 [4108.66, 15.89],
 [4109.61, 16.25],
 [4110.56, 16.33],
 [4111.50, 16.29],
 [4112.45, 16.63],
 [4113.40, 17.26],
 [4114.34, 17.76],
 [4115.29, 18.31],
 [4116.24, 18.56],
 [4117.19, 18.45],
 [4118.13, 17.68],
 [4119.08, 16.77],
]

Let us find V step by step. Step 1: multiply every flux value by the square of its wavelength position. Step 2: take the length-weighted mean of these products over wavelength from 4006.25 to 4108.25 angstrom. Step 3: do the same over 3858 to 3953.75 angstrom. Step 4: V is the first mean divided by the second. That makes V 1.61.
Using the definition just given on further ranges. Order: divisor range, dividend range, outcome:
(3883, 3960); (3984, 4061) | 1.53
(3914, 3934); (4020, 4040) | 1.77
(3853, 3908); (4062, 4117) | 1.60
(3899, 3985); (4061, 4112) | 1.64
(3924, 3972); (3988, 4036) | 1.86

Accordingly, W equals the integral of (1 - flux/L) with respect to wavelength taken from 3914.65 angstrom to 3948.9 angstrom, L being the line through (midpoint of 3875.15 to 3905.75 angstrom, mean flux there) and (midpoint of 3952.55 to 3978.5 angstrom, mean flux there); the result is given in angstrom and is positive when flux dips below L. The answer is 4.5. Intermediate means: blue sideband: 11.1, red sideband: 9.76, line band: 9.01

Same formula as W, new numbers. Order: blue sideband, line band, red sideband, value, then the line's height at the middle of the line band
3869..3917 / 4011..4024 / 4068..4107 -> -1.6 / 14.6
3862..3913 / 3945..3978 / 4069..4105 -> 7.3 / 13.3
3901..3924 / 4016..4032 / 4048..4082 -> -1.4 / 14.8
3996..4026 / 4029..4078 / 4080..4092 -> 4.6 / 16.9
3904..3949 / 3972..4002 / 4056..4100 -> -3.7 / 12.5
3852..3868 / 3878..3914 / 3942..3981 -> -1.6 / 11.2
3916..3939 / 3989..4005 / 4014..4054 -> -2.8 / 13.1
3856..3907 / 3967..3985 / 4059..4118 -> 4.0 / 13.4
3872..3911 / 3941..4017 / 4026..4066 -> 5.0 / 13.7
